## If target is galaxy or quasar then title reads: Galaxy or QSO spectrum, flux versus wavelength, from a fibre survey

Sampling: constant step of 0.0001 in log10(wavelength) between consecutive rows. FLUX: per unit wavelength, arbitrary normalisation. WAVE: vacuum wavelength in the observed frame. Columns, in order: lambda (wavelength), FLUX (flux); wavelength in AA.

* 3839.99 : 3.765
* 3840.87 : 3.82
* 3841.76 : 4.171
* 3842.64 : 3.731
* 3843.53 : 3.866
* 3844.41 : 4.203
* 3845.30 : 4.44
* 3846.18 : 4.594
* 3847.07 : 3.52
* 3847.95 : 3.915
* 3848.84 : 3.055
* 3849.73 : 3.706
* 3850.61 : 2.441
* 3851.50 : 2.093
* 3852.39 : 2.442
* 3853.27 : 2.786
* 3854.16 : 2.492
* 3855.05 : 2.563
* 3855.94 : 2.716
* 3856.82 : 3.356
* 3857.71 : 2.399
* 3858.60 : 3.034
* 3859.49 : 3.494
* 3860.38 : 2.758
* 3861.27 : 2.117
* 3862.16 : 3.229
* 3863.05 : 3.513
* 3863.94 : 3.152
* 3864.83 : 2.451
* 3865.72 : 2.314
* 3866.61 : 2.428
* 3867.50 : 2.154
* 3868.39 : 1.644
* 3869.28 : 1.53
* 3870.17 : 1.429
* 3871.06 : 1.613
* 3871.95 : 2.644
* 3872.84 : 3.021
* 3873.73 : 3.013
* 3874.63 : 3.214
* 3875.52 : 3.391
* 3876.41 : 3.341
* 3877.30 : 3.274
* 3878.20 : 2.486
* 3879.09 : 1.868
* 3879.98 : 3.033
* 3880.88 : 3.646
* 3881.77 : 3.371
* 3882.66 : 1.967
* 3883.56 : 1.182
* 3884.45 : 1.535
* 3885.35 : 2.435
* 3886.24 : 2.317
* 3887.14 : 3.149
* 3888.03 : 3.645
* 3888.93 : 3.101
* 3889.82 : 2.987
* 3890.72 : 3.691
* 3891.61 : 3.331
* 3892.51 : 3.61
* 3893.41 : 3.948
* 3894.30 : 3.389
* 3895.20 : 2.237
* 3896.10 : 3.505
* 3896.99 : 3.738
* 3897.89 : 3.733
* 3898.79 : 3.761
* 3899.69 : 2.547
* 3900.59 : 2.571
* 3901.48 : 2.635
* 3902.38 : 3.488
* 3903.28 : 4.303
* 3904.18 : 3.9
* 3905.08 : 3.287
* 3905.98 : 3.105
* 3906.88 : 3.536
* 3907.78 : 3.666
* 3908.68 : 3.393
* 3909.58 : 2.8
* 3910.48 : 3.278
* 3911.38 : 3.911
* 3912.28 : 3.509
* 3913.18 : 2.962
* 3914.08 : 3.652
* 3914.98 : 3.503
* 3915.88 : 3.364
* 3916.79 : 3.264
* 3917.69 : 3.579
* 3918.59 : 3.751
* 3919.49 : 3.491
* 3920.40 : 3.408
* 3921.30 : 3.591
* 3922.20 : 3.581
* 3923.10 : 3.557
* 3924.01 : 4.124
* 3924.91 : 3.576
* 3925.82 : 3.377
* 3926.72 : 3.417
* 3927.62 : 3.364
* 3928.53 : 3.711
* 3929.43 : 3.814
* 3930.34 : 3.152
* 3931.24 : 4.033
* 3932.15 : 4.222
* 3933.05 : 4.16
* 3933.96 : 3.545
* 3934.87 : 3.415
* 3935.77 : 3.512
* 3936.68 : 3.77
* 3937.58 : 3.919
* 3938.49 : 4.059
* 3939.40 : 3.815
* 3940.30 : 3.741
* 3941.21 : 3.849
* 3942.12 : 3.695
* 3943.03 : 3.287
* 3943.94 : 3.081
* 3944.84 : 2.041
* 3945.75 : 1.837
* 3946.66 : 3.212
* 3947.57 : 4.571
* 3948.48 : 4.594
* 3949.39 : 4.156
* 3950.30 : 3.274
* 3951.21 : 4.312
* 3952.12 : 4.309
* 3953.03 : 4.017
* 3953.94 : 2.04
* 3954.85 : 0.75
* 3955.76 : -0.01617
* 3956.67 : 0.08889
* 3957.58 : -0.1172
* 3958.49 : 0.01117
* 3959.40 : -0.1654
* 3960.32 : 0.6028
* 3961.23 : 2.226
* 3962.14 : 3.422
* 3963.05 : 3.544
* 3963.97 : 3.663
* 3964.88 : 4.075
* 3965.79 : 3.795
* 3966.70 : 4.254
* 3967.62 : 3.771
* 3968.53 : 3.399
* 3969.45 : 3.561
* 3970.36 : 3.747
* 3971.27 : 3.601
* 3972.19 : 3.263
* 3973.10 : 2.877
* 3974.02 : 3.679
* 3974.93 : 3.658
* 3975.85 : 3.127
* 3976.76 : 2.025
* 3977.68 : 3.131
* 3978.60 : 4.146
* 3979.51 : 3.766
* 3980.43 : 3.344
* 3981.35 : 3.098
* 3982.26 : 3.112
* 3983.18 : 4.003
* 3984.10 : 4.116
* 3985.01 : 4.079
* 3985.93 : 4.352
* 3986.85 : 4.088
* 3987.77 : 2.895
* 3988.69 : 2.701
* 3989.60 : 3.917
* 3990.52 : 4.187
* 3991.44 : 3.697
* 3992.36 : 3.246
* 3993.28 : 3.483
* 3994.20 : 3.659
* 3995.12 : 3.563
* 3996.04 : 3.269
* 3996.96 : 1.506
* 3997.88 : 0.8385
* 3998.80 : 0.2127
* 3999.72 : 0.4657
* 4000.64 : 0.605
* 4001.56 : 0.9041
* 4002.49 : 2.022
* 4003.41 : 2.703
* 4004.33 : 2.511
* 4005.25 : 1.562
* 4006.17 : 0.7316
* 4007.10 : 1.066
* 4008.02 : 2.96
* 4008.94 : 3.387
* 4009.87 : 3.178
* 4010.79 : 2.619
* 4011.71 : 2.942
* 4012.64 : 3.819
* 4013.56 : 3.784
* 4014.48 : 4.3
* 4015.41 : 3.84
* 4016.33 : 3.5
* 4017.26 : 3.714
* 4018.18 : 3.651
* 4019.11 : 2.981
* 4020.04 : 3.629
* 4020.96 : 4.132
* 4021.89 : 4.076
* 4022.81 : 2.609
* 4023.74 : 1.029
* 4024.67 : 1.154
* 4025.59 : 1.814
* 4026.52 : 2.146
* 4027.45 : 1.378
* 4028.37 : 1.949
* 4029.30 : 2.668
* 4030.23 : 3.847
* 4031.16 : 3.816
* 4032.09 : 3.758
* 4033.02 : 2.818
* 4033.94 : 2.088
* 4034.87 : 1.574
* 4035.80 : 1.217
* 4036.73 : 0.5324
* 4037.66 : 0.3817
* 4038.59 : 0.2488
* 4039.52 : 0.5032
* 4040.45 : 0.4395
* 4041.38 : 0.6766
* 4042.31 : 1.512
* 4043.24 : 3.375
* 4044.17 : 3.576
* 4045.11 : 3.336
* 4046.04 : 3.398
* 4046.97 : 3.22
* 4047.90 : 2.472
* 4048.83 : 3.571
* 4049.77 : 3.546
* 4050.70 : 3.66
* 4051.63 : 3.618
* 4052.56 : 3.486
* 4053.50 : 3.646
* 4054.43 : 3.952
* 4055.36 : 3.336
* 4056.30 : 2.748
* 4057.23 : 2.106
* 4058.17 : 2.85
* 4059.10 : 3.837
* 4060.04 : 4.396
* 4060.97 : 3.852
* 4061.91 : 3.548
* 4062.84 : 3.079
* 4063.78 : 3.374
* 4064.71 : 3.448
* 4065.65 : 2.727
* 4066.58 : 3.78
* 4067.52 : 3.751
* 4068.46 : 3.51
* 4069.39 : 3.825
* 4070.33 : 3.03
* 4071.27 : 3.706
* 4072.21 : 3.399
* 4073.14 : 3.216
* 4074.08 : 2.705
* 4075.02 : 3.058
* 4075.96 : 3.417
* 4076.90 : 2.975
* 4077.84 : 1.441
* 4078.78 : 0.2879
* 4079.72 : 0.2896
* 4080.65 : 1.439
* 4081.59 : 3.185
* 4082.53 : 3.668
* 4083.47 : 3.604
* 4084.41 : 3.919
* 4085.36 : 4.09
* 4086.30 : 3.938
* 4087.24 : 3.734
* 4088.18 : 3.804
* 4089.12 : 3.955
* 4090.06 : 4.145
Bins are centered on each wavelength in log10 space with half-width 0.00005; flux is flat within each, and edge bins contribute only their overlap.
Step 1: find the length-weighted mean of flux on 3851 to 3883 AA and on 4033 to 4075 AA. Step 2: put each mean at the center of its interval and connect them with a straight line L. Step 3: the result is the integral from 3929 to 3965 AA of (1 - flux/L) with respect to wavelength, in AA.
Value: -3.2 AA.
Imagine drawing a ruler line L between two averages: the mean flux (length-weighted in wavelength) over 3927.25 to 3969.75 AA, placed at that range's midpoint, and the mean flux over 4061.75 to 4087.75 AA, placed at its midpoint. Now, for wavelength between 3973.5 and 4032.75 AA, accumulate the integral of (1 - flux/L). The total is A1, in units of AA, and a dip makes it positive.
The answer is 3.35 AA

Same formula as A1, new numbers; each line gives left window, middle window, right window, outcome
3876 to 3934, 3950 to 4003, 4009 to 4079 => 4.6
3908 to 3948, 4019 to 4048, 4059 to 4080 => 8.6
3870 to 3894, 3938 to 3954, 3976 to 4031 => -4.1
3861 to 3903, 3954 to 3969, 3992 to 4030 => 3.2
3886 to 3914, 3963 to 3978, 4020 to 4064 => -2.4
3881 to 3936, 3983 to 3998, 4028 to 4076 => -1.7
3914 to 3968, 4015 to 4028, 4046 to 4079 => 1.6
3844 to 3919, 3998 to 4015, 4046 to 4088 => 5.2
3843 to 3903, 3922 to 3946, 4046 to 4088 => -4.3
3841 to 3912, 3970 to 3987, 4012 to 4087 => -3.4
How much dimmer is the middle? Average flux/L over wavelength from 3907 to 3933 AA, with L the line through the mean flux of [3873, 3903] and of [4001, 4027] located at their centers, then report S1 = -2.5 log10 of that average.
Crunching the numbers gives -0.20 mag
